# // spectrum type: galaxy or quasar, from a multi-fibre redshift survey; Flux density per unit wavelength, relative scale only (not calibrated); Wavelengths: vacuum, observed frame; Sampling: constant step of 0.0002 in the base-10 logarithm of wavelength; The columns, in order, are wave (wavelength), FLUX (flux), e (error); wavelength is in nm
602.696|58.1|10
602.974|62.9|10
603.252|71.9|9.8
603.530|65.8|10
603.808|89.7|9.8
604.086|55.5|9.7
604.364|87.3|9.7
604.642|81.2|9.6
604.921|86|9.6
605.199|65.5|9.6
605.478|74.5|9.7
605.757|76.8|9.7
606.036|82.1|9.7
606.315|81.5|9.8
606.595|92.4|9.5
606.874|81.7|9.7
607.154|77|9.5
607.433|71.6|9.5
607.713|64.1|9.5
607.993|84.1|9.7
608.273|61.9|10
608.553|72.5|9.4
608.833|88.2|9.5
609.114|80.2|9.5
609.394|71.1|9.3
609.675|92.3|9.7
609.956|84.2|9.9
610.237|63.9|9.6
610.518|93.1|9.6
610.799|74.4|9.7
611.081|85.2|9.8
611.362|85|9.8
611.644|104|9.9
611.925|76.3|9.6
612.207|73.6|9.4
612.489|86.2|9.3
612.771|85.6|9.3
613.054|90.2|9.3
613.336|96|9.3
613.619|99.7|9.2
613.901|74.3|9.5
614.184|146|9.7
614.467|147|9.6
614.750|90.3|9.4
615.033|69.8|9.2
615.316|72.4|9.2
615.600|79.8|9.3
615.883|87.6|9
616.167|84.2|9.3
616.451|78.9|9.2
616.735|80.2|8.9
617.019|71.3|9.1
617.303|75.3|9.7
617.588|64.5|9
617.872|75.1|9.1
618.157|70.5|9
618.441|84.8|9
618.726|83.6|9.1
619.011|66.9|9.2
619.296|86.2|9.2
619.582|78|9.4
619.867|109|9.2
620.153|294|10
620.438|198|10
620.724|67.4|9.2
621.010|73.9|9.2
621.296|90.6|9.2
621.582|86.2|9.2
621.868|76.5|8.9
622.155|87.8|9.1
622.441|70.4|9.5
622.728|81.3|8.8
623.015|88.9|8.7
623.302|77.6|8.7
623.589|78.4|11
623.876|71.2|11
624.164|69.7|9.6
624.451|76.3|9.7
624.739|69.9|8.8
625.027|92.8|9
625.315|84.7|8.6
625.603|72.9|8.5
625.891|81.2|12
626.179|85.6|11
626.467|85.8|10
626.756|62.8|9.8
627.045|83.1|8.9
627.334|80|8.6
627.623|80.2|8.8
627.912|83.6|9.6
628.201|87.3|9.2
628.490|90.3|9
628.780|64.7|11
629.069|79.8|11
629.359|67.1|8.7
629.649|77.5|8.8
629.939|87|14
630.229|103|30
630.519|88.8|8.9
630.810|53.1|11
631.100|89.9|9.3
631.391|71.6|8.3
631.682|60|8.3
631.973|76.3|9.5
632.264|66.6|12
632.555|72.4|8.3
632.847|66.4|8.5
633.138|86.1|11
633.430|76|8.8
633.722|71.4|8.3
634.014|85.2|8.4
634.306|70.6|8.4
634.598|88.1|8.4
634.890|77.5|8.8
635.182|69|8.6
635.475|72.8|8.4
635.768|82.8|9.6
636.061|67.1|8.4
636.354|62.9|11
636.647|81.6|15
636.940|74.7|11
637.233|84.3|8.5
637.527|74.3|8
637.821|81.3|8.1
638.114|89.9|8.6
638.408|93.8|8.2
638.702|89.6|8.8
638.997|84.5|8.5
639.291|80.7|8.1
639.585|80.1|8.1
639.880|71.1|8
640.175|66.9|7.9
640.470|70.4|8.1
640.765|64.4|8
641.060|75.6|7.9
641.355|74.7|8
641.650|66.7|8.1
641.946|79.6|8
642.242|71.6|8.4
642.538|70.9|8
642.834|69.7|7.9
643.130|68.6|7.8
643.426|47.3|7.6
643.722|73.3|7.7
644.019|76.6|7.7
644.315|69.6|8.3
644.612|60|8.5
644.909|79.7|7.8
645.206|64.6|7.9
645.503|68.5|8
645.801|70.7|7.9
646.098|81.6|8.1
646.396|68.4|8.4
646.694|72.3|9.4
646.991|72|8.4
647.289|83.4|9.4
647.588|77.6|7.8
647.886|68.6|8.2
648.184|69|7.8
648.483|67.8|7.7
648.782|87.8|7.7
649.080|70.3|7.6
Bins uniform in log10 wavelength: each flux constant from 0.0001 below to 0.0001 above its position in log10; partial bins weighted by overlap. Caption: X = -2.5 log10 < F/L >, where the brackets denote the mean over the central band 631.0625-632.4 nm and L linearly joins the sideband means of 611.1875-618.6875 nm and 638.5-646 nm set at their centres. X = 0.09 mag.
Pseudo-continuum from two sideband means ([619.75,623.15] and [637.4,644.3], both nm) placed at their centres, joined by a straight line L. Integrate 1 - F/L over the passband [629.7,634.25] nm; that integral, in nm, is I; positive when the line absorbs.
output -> 0.71 nm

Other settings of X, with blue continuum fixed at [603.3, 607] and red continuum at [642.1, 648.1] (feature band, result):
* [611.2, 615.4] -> -0.213 mag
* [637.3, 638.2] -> -0.133 mag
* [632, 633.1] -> 0.031 mag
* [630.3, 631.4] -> -0.068 mag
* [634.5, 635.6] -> -0.055 mag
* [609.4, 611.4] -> -0.060 mag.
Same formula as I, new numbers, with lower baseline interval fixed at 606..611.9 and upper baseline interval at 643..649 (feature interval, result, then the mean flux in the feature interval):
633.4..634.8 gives -0.078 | 78.4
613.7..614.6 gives -0.473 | 121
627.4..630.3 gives -0.227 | 81.5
